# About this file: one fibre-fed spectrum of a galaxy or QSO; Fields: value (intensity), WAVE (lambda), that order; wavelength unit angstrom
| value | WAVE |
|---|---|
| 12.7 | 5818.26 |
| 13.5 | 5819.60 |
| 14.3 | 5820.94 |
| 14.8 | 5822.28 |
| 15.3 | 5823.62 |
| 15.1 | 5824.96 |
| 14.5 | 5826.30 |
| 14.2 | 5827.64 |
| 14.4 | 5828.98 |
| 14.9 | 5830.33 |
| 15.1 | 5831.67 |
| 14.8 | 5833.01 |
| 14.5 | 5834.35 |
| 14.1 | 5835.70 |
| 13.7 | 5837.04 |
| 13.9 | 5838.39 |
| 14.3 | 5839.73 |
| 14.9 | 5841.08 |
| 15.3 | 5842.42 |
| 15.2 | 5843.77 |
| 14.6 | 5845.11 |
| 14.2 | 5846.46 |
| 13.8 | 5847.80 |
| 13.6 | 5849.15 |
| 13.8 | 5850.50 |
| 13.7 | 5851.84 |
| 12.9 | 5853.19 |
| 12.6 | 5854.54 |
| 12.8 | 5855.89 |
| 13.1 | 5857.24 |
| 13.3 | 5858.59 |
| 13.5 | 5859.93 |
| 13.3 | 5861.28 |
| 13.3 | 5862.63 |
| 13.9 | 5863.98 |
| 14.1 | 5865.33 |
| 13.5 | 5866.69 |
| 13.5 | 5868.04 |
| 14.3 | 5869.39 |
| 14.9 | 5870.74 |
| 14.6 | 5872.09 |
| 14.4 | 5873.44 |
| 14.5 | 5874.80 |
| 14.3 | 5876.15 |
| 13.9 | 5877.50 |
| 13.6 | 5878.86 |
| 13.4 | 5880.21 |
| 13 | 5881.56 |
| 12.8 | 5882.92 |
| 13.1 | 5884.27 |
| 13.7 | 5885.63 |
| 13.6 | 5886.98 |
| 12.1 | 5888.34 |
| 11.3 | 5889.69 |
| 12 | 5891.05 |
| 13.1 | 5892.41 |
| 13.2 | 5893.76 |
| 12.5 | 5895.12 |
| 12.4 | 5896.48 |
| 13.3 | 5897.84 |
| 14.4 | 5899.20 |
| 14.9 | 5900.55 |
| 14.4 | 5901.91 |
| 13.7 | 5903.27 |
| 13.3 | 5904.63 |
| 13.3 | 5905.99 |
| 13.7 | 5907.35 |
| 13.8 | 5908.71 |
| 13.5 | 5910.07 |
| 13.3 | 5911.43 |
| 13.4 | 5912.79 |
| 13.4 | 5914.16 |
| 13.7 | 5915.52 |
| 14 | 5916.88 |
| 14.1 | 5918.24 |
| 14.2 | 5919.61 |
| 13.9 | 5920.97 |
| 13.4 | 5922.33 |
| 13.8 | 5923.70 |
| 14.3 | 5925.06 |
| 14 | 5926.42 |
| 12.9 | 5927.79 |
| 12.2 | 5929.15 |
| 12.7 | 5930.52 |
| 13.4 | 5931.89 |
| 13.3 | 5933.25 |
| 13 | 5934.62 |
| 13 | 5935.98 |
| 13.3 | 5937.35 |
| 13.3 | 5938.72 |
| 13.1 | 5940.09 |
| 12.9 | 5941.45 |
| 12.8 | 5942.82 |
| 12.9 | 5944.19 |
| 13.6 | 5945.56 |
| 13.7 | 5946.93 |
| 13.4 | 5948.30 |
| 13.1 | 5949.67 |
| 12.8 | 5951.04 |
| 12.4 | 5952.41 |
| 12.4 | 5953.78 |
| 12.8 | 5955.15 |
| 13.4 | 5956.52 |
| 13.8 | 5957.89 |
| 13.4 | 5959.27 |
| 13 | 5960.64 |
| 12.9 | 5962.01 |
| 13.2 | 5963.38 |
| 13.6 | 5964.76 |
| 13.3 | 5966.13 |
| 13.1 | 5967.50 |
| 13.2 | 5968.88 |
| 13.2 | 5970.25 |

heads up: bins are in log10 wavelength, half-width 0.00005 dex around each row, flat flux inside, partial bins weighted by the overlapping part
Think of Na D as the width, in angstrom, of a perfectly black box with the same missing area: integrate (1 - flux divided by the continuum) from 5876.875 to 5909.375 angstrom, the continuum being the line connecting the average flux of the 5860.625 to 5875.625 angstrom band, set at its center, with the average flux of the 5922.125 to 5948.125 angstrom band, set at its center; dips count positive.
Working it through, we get 1.09 angstrom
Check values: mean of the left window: 14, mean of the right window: 13.2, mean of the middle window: 13.3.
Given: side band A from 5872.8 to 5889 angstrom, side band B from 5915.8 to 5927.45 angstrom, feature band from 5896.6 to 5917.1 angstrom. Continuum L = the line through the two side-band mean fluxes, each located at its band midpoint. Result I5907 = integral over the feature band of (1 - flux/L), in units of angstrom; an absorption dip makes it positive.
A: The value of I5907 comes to 0.1 angstrom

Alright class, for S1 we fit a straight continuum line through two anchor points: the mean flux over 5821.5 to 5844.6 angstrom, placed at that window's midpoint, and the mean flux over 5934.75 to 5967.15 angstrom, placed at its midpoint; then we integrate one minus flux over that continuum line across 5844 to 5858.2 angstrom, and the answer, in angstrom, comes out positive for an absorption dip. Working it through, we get 0.8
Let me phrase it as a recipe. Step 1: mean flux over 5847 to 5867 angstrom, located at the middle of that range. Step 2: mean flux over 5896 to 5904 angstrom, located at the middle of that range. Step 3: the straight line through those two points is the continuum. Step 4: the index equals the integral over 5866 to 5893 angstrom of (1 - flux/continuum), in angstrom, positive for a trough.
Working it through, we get 0.3 angstrom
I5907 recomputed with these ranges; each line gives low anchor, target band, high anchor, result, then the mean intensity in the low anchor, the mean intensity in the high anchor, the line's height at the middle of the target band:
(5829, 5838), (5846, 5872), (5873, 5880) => 1.2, 14.5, 14.1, 14.2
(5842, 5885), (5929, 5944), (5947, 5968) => 0.3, 13.8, 13.1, 13.3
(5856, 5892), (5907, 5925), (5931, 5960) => -0.6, 13.5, 13.1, 13.3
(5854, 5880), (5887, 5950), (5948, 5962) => 0.0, 13.8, 13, 13.3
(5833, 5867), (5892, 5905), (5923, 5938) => 0.0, 13.9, 13.3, 13.5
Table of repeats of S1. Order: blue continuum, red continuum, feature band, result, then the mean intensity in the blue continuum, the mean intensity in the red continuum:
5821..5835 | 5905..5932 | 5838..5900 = 2.7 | 14.7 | 13.5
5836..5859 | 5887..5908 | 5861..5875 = -0.5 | 13.9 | 13.2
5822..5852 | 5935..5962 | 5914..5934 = -0.2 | 14.5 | 13.1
